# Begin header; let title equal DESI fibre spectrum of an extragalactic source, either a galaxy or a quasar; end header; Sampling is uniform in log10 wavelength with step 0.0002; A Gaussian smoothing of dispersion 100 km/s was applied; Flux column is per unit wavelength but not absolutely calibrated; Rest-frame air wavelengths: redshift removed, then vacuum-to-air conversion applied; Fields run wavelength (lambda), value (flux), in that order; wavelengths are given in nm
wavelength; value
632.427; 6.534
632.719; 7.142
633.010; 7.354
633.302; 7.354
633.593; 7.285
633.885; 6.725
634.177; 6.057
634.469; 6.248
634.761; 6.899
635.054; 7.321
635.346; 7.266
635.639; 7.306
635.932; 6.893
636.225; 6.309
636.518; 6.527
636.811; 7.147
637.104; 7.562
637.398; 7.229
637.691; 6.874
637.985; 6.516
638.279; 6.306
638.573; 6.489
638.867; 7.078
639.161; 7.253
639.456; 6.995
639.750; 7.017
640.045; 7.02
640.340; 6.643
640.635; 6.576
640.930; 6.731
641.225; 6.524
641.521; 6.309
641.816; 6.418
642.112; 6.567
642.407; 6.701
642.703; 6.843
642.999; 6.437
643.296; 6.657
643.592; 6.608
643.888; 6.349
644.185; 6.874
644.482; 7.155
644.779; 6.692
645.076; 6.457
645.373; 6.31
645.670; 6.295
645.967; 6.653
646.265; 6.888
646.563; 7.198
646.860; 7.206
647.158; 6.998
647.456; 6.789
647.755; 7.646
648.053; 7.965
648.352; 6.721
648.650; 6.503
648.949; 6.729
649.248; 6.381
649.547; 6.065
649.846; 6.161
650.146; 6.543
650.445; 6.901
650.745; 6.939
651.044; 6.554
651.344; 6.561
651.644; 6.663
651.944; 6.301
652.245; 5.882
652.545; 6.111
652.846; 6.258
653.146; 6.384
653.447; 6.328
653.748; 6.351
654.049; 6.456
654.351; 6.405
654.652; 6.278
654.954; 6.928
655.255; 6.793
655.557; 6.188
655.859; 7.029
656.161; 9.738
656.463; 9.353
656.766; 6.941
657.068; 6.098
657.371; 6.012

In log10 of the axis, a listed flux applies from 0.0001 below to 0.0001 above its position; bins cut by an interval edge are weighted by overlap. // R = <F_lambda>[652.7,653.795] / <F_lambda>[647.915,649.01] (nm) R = 0.91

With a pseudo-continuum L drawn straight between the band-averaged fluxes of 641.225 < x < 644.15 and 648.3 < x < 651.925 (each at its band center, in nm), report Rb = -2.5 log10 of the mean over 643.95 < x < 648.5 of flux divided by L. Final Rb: -0.06 mag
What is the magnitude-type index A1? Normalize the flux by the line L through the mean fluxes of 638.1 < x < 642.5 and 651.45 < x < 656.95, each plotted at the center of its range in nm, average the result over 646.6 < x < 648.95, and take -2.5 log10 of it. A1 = -0.054 mag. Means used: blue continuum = 6.71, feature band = 7.1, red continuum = 6.79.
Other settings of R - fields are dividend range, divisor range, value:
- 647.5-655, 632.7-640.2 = 0.95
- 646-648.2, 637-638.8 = 1.06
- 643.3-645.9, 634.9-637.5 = 0.94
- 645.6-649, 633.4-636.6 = 1.03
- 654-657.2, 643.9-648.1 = 1.04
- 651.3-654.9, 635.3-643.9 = 0.94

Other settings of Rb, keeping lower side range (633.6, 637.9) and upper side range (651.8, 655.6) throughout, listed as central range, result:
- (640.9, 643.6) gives 0.021 mag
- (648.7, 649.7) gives 0.016 mag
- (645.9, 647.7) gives -0.070 mag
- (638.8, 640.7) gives -0.028 mag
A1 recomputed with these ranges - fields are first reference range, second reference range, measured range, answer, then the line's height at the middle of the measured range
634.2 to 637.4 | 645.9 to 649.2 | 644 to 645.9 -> 0.059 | 7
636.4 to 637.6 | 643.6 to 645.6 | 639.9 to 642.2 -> 0.042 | 6.86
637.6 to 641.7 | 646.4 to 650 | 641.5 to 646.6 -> 0.027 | 6.8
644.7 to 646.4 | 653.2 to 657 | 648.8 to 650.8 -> 0.041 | 6.76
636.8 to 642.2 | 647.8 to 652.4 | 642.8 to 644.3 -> 0.023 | 6.73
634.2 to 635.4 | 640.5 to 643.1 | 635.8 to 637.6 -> -0.031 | 6.75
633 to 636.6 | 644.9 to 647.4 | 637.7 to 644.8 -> 0.017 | 6.81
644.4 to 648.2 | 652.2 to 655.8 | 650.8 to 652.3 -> 0.018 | 6.57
